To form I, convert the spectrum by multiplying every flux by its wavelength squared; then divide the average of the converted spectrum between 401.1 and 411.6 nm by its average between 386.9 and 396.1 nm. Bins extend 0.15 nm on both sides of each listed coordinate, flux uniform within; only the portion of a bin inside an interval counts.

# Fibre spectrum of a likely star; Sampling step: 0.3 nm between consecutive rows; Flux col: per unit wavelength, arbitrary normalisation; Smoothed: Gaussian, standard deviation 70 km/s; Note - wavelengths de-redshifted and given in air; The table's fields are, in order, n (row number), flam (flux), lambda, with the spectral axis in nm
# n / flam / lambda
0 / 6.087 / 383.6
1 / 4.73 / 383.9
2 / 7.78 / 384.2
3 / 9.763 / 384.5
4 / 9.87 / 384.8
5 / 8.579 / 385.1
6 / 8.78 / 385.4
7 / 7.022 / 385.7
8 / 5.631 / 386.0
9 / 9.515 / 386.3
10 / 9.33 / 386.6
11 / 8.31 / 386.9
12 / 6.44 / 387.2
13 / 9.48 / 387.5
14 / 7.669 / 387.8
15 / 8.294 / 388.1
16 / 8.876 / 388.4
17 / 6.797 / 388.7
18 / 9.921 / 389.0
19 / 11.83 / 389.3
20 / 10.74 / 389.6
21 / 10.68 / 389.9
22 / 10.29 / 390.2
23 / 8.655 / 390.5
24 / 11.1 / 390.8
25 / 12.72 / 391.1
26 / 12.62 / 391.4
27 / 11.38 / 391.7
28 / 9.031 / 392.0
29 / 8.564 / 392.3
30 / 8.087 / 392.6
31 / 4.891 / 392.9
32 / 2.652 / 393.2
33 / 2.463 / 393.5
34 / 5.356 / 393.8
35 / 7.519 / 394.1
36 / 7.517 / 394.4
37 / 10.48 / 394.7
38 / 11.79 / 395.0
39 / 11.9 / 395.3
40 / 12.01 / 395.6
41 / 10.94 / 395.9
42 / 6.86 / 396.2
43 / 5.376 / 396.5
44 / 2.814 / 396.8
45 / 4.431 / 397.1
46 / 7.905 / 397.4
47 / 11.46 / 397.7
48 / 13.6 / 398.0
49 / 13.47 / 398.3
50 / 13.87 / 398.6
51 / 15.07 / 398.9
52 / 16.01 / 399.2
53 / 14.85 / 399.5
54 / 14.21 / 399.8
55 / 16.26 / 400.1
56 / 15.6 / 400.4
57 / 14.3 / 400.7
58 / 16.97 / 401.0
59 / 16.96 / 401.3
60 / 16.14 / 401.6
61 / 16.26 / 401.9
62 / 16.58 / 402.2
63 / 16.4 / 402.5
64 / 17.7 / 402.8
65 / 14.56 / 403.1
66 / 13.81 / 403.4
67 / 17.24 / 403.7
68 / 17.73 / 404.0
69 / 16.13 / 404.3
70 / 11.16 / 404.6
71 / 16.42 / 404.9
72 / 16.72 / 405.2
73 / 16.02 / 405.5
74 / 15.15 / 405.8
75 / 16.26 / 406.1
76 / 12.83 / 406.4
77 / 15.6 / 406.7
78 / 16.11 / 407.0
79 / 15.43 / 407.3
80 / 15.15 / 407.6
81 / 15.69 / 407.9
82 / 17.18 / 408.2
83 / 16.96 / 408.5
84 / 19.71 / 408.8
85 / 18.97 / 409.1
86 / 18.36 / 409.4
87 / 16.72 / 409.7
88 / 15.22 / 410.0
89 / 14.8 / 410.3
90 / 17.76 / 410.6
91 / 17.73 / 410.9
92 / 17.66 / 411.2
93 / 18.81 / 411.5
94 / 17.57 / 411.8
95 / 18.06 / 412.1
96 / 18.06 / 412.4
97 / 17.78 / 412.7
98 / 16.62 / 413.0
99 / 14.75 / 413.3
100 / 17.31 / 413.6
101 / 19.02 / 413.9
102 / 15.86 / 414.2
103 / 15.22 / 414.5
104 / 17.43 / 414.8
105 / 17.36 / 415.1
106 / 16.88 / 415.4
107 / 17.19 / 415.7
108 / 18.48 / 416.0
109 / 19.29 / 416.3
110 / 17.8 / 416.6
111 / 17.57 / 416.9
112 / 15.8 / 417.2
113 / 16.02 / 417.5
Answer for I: 1.96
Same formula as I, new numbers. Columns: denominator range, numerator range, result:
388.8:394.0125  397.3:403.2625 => 1.77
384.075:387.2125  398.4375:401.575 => 1.99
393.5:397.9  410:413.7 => 2.27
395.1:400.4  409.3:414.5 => 1.61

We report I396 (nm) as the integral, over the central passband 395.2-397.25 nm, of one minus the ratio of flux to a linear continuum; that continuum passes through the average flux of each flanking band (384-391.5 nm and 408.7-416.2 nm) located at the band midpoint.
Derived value 0.73 nm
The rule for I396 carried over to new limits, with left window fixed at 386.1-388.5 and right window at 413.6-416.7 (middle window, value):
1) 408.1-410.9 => -0.31 nm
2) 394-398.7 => 0.78 nm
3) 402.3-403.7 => -0.24 nm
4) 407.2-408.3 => -0.06 nm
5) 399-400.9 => -0.41 nm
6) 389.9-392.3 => -0.26 nm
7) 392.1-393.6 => 0.68 nm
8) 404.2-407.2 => -0.18 nm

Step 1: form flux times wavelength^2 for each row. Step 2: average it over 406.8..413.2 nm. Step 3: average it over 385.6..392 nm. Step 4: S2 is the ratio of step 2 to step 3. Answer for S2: 2.02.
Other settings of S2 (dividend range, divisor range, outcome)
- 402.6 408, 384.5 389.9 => 1.95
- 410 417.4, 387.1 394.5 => 2.26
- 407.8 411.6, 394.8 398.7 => 1.91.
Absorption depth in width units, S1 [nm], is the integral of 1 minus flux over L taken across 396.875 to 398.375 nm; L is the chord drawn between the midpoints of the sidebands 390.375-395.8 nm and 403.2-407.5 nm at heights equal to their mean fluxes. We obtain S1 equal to 0.23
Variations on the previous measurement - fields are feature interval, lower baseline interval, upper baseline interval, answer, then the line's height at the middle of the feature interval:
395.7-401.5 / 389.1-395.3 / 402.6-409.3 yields 0.132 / 12.3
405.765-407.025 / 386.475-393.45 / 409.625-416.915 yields -0.026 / 14.8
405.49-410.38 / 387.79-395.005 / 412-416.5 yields -0.439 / 14.9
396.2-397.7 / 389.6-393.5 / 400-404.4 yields 0.799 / 12.6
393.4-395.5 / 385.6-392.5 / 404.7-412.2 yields 0.565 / 11.4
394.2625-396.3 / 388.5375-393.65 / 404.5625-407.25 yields 0.084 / 10.8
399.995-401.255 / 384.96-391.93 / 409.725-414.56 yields -0.243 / 13.3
